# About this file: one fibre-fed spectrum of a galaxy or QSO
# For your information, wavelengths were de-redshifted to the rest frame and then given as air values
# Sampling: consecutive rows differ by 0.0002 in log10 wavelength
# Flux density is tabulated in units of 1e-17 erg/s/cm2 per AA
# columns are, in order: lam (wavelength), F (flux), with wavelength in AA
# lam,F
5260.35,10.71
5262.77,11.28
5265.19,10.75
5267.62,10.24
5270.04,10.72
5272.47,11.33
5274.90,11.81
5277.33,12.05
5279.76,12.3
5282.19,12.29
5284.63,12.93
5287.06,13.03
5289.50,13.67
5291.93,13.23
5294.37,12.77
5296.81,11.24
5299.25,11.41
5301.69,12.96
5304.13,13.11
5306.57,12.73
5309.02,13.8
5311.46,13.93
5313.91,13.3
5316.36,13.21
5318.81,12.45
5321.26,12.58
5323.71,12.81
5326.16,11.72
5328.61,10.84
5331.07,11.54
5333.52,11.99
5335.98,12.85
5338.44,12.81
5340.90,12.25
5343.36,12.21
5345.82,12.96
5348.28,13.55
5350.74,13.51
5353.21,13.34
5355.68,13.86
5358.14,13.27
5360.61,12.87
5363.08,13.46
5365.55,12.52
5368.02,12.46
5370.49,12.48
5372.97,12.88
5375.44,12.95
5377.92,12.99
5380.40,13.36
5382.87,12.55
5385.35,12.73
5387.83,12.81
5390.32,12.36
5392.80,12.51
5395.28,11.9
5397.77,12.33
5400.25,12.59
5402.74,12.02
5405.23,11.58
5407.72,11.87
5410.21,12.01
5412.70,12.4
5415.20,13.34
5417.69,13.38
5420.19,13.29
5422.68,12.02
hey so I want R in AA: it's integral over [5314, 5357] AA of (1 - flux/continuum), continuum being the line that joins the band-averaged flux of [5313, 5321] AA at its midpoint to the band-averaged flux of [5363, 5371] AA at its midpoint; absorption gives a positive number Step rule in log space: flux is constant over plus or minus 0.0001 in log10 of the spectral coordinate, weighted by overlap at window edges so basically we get 0.6 AA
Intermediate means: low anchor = 12.9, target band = 12.6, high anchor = 12.7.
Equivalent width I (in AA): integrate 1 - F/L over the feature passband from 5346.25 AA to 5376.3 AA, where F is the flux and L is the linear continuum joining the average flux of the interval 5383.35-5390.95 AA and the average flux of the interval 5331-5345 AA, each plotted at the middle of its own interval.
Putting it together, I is -1.5 AA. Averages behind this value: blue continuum 12.4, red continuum 12.6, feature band 13.1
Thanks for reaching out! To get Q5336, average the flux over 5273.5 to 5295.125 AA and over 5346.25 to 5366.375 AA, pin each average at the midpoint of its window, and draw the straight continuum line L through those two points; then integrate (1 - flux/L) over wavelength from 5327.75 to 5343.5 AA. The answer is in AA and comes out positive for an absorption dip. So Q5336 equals 1.23 AA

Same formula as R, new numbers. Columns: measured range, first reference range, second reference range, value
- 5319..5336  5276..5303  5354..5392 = 0.9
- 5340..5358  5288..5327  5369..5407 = -0.6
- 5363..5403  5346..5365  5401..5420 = 0.8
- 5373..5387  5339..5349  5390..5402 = -0.5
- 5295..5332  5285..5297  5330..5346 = 0.4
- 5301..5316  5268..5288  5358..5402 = -1.4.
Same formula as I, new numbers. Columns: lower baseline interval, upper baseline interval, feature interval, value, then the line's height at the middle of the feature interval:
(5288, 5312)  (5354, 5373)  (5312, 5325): 0.0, 12.9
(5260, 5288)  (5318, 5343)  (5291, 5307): -0.8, 11.9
